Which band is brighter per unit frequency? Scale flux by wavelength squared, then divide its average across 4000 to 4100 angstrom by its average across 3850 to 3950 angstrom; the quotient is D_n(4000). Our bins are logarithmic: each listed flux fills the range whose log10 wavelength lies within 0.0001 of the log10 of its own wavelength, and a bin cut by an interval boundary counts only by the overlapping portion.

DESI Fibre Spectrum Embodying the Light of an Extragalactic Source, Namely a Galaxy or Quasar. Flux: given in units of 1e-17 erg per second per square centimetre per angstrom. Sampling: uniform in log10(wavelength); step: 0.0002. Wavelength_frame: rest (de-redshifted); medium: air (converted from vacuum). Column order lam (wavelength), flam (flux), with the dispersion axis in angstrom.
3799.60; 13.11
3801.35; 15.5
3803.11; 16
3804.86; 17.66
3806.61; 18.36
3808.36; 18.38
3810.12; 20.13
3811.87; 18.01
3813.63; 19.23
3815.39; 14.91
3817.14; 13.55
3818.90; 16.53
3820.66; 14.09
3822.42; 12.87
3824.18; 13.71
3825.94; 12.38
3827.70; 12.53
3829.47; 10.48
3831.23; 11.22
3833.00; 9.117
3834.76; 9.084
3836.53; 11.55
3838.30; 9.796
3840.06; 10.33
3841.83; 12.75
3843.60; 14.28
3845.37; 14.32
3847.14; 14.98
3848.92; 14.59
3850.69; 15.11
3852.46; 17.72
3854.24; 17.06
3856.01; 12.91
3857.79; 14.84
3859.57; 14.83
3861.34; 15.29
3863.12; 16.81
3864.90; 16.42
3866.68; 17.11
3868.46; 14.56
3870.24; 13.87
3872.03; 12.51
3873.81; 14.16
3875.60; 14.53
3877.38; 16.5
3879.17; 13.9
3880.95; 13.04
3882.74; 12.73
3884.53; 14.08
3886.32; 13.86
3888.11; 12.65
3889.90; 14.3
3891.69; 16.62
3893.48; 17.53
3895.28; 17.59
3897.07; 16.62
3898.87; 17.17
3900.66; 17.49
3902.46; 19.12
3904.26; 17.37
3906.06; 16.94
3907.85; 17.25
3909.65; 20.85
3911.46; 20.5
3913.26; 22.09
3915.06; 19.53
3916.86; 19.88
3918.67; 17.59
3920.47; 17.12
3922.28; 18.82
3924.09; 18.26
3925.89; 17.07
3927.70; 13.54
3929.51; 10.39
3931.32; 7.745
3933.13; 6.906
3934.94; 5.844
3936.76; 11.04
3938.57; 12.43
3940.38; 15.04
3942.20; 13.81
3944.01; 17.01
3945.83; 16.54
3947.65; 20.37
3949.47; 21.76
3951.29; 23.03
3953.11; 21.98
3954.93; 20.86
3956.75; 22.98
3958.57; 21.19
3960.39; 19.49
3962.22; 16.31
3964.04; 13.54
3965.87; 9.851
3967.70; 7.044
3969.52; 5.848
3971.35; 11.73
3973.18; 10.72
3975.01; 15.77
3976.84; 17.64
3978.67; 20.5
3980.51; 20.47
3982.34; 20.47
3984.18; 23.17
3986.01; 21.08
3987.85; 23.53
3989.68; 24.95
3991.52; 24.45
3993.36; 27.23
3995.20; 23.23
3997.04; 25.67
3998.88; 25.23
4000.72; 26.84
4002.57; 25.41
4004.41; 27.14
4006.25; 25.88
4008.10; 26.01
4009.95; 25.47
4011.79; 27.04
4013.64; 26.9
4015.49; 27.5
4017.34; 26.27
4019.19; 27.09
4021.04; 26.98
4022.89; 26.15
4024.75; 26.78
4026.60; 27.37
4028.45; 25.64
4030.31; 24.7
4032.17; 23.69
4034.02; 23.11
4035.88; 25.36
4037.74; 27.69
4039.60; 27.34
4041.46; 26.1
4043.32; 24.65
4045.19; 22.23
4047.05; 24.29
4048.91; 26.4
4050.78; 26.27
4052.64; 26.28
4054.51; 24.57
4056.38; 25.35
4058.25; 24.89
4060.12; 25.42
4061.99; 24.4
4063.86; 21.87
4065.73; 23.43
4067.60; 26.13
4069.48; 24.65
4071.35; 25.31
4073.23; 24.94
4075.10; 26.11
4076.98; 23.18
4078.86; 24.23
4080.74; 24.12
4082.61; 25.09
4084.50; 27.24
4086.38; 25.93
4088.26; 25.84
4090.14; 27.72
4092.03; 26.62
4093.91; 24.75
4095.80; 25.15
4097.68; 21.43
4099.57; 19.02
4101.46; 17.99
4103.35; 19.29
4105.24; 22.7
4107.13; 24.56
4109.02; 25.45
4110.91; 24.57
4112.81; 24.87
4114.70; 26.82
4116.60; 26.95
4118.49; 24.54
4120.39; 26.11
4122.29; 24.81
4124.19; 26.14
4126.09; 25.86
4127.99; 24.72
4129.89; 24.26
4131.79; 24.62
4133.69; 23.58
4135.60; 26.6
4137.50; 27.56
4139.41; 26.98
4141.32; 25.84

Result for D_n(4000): 1.75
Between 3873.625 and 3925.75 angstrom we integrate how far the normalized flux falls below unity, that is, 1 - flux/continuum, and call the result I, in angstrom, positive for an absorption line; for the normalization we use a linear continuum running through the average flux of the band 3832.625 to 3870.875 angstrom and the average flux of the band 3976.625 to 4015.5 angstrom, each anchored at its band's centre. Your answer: 2.0 angstrom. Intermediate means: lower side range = 14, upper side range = 24.4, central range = 16.9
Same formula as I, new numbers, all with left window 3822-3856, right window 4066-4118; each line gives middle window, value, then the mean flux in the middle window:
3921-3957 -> 3.8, 15.7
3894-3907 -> -1.5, 17.5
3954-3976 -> 4.7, 14.6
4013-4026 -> -3.5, 26.8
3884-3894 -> 0.3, 14.8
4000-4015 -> -4.2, 26.4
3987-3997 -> -2.5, 24.8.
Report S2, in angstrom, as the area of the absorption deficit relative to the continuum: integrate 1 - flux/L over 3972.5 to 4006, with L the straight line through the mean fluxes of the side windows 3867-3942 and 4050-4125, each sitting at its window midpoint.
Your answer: -4.9 angstrom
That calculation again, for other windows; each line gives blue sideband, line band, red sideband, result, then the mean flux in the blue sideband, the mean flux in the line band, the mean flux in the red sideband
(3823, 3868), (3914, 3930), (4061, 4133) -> -0.24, 13.6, 17.1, 24.5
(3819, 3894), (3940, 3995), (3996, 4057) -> 8.45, 13.8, 18.4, 25.9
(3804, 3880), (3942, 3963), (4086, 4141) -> -1.34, 14.5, 19.8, 24.7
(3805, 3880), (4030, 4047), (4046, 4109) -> -1.65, 14.4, 25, 24.4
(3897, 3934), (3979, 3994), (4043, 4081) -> -1.71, 16.8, 23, 24.7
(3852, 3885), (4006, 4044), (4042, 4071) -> -4.98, 14.9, 26.1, 24.8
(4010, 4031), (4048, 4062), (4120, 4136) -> 0.31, 26.6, 25.5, 25.1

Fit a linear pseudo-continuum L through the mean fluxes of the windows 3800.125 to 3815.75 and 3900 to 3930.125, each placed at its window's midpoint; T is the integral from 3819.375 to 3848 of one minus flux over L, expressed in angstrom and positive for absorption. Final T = 8.9 angstrom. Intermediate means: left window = 17.6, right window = 17.9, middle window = 12.2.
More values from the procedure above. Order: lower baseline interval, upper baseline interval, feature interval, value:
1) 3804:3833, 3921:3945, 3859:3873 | -1.0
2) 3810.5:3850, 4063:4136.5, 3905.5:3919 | -2.2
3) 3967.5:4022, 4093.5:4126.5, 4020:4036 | -1.9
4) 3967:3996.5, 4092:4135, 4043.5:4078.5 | -4.4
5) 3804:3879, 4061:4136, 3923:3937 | 5.0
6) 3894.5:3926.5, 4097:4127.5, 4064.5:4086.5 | -2.0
